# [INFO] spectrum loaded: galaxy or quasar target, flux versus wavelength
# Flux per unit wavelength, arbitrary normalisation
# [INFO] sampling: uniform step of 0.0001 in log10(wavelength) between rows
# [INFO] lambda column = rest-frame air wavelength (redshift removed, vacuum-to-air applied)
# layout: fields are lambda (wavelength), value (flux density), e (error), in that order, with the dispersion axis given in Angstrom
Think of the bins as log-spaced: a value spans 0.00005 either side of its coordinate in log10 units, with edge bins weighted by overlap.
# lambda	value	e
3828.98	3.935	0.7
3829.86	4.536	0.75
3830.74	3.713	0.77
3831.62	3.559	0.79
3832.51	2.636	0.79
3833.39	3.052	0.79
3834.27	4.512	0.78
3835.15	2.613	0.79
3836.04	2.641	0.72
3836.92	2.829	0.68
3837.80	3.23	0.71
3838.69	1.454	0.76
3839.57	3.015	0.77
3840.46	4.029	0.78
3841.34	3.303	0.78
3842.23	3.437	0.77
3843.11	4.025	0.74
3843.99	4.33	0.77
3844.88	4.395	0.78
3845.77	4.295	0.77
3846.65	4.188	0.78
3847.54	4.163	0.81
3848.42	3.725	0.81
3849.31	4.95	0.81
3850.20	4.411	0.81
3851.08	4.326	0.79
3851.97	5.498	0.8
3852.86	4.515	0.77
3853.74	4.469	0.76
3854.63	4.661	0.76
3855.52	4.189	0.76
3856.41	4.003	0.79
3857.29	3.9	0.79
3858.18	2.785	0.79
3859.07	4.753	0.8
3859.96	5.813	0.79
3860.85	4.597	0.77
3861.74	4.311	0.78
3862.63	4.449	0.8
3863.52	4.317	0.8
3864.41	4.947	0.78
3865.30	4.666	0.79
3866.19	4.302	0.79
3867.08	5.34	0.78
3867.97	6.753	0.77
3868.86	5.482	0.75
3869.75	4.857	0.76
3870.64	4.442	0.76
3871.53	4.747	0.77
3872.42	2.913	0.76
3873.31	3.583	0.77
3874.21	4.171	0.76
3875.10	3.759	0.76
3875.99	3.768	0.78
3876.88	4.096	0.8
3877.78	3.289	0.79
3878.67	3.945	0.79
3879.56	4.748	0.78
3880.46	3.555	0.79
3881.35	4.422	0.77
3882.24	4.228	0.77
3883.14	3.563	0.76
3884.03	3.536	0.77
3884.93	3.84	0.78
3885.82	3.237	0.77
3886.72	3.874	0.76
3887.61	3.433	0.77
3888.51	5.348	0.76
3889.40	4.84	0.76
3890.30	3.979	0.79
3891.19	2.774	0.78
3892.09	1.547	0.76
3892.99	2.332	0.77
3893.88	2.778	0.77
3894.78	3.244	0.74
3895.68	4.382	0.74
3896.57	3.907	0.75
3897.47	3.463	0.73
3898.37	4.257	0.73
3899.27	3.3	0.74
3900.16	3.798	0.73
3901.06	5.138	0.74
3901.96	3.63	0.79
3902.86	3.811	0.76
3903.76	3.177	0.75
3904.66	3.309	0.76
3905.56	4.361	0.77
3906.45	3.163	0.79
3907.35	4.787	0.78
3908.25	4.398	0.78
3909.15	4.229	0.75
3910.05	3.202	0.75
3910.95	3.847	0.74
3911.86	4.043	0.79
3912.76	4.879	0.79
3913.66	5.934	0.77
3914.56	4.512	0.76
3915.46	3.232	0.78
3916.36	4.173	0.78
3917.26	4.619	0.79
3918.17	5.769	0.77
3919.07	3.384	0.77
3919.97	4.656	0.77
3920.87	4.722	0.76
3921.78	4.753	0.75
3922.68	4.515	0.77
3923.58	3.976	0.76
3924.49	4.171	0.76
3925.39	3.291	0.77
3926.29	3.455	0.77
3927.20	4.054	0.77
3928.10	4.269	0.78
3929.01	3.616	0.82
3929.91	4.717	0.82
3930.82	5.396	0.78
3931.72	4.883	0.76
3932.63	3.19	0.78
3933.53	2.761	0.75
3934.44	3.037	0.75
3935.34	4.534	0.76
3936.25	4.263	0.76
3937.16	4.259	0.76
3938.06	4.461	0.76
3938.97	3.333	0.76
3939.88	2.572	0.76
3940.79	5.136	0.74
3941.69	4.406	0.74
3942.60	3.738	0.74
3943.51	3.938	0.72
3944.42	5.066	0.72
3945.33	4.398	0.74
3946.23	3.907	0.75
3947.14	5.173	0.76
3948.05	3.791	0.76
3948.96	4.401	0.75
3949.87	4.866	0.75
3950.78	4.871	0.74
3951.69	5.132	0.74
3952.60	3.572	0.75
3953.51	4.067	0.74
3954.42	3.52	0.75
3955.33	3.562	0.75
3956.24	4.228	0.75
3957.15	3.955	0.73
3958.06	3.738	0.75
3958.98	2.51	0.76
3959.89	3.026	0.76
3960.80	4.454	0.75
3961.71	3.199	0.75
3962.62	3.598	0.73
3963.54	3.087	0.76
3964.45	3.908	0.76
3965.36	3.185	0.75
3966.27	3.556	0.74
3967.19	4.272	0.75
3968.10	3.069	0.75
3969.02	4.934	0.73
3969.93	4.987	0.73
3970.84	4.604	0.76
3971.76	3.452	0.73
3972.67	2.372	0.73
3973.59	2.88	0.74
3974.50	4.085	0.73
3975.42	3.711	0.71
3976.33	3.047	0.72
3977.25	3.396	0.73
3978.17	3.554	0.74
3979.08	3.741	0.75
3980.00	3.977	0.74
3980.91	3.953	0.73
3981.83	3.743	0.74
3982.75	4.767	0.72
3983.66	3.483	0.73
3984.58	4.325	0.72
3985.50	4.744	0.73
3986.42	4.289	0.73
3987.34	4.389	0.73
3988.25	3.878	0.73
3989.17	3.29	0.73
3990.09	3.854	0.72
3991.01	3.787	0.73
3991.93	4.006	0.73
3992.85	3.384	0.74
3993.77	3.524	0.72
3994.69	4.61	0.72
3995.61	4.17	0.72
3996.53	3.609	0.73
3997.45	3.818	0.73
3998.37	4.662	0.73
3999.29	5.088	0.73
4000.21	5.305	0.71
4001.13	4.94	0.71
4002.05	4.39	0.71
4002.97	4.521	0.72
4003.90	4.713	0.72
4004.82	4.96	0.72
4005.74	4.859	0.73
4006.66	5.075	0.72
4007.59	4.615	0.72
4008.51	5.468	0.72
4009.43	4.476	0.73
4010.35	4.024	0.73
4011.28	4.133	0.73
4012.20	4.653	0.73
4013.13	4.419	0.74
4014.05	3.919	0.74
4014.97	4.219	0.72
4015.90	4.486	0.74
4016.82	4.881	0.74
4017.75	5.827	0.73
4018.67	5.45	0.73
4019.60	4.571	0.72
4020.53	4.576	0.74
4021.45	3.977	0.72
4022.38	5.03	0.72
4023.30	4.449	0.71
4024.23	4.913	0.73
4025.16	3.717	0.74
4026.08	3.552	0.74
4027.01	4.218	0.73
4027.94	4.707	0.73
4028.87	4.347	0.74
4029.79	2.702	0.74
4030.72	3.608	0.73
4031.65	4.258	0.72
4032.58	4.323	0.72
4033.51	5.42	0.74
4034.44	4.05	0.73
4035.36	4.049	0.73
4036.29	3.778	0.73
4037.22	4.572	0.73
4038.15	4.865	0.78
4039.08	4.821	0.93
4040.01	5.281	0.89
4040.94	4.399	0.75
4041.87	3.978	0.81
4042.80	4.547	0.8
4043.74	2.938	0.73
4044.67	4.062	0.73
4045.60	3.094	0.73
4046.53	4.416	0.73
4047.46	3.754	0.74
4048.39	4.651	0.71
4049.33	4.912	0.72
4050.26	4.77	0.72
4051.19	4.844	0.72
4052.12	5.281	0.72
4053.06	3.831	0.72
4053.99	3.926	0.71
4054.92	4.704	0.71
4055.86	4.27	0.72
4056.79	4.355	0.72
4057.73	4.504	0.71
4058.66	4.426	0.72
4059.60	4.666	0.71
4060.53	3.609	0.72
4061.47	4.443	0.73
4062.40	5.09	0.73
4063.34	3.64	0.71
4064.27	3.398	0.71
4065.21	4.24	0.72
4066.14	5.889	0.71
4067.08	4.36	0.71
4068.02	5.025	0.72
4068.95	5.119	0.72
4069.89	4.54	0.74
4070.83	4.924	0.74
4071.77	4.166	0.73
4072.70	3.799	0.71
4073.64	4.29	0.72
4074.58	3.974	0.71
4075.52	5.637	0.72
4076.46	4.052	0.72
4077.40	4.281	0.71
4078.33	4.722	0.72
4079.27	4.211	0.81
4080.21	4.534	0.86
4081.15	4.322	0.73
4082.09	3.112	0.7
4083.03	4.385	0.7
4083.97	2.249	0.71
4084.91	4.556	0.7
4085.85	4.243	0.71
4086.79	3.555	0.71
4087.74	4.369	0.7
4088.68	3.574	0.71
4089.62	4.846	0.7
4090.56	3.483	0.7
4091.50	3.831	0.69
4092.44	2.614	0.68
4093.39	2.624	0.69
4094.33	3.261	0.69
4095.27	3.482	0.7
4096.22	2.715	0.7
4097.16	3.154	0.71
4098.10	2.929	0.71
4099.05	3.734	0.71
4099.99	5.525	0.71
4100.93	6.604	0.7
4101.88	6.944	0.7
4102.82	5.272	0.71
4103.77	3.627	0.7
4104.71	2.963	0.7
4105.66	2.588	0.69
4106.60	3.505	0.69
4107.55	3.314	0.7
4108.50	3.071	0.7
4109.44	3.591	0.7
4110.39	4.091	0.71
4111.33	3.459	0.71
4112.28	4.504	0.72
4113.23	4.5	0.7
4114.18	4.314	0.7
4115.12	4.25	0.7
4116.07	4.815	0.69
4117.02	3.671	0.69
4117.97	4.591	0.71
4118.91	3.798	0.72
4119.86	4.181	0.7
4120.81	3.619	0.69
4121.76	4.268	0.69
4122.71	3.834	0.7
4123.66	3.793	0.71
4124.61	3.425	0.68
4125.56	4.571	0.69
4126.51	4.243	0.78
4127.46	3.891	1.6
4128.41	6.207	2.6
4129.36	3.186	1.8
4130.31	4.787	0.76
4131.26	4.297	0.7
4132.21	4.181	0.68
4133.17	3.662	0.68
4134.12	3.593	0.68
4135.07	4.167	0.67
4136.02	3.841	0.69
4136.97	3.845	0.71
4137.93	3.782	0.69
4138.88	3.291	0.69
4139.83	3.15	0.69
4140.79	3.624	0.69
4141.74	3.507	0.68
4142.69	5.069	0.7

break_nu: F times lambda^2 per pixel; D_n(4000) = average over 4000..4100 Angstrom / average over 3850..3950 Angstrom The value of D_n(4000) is 1.1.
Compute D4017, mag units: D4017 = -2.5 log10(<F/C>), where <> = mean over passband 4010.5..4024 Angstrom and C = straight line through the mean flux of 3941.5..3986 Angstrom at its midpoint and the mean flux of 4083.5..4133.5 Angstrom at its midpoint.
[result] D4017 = -0.17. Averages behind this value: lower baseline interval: 3.91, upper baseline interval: 3.97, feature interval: 4.6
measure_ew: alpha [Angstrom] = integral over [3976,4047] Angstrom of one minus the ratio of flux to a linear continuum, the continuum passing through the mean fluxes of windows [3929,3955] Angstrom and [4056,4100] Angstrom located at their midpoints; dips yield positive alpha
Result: -2.67 Angstrom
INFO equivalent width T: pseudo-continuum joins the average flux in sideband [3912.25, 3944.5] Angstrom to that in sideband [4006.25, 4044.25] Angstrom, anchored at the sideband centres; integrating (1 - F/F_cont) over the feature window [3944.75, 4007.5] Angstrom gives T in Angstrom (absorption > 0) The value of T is 4.0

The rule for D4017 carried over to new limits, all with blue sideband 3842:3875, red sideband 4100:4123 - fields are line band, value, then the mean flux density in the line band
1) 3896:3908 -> 0.14 mag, 3.87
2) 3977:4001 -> 0.06 mag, 4.07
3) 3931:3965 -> 0.10 mag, 3.97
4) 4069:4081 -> -0.06 mag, 4.45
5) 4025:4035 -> 0.04 mag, 4.1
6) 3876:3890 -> 0.11 mag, 3.99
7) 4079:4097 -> 0.15 mag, 3.67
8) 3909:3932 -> 0.02 mag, 4.32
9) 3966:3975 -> 0.13 mag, 3.82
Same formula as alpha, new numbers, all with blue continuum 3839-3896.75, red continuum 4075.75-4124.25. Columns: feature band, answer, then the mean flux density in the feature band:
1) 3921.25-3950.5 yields -0.5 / 4.14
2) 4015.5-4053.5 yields -3.7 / 4.39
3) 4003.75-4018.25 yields -2.4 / 4.67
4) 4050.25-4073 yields -2.8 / 4.47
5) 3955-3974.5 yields 1.9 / 3.66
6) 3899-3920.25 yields -0.3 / 4.14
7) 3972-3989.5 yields 1.2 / 3.77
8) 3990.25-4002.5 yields -0.7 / 4.24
